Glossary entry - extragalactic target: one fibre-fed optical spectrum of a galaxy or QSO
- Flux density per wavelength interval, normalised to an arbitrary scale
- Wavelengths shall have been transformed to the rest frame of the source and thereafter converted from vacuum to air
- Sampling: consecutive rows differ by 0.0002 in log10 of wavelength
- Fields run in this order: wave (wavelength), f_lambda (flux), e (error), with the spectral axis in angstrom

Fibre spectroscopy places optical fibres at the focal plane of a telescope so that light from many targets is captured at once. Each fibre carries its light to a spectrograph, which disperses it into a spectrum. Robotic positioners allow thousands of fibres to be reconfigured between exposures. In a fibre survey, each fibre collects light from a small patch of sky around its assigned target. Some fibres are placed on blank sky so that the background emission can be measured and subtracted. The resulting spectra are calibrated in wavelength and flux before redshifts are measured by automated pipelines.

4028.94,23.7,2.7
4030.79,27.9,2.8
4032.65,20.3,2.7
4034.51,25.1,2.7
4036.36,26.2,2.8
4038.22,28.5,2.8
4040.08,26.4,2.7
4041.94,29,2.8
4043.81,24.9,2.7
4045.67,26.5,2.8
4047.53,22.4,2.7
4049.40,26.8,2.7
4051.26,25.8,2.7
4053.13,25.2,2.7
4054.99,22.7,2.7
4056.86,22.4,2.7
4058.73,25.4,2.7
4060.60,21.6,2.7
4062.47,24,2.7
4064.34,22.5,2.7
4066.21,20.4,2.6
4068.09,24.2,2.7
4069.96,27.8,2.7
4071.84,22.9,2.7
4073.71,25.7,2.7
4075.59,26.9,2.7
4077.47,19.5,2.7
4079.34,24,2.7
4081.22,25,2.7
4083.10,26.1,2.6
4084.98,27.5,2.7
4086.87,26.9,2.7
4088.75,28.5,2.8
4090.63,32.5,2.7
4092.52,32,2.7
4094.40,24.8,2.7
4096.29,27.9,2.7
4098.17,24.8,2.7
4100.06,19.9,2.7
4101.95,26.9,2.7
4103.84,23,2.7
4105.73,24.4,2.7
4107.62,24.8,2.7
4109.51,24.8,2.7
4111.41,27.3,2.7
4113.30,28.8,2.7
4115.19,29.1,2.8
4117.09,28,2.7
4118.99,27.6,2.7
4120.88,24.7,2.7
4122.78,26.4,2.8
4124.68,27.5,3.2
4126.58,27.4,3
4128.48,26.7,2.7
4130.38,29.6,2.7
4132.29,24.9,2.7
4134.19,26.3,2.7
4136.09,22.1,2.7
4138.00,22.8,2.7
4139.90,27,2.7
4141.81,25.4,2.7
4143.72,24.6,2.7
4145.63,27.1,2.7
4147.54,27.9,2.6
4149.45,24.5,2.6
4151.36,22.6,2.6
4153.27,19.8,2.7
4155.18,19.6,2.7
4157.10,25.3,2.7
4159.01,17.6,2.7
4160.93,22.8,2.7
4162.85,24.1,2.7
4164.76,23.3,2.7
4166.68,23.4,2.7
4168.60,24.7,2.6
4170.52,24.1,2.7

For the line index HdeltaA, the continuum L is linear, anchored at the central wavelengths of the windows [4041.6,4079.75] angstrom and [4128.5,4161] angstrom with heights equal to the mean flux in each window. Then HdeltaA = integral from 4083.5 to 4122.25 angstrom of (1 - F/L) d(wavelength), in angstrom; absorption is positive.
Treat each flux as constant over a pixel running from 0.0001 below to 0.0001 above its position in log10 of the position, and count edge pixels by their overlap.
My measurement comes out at -3.9 angstrom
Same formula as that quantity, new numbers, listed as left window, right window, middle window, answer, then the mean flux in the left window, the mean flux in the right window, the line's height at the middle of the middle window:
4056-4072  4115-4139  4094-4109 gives 0.4 angstrom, 23.5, 26.3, 25.2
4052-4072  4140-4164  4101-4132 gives -4.0 angstrom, 23.6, 23.6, 23.6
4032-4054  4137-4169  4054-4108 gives -0.1 angstrom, 25.7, 23.7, 25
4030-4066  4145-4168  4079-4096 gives -2.4 angstrom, 24.8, 23.1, 24.2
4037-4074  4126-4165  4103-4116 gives -0.8 angstrom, 24.7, 24.3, 24.5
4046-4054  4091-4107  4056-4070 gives 1.1 angstrom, 25.2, 25.7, 25.3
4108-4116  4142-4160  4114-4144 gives -0.9 angstrom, 27.3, 23.3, 25.6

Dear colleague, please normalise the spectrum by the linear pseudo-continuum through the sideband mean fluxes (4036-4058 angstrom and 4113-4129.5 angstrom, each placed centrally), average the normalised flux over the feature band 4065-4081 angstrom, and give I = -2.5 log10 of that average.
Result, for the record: 0.096 mag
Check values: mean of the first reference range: 25.5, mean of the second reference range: 27.3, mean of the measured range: 23.9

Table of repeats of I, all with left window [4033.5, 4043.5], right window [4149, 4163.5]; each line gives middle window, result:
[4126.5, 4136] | -0.156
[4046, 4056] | 0.070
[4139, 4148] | -0.172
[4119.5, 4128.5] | -0.146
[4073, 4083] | 0.037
